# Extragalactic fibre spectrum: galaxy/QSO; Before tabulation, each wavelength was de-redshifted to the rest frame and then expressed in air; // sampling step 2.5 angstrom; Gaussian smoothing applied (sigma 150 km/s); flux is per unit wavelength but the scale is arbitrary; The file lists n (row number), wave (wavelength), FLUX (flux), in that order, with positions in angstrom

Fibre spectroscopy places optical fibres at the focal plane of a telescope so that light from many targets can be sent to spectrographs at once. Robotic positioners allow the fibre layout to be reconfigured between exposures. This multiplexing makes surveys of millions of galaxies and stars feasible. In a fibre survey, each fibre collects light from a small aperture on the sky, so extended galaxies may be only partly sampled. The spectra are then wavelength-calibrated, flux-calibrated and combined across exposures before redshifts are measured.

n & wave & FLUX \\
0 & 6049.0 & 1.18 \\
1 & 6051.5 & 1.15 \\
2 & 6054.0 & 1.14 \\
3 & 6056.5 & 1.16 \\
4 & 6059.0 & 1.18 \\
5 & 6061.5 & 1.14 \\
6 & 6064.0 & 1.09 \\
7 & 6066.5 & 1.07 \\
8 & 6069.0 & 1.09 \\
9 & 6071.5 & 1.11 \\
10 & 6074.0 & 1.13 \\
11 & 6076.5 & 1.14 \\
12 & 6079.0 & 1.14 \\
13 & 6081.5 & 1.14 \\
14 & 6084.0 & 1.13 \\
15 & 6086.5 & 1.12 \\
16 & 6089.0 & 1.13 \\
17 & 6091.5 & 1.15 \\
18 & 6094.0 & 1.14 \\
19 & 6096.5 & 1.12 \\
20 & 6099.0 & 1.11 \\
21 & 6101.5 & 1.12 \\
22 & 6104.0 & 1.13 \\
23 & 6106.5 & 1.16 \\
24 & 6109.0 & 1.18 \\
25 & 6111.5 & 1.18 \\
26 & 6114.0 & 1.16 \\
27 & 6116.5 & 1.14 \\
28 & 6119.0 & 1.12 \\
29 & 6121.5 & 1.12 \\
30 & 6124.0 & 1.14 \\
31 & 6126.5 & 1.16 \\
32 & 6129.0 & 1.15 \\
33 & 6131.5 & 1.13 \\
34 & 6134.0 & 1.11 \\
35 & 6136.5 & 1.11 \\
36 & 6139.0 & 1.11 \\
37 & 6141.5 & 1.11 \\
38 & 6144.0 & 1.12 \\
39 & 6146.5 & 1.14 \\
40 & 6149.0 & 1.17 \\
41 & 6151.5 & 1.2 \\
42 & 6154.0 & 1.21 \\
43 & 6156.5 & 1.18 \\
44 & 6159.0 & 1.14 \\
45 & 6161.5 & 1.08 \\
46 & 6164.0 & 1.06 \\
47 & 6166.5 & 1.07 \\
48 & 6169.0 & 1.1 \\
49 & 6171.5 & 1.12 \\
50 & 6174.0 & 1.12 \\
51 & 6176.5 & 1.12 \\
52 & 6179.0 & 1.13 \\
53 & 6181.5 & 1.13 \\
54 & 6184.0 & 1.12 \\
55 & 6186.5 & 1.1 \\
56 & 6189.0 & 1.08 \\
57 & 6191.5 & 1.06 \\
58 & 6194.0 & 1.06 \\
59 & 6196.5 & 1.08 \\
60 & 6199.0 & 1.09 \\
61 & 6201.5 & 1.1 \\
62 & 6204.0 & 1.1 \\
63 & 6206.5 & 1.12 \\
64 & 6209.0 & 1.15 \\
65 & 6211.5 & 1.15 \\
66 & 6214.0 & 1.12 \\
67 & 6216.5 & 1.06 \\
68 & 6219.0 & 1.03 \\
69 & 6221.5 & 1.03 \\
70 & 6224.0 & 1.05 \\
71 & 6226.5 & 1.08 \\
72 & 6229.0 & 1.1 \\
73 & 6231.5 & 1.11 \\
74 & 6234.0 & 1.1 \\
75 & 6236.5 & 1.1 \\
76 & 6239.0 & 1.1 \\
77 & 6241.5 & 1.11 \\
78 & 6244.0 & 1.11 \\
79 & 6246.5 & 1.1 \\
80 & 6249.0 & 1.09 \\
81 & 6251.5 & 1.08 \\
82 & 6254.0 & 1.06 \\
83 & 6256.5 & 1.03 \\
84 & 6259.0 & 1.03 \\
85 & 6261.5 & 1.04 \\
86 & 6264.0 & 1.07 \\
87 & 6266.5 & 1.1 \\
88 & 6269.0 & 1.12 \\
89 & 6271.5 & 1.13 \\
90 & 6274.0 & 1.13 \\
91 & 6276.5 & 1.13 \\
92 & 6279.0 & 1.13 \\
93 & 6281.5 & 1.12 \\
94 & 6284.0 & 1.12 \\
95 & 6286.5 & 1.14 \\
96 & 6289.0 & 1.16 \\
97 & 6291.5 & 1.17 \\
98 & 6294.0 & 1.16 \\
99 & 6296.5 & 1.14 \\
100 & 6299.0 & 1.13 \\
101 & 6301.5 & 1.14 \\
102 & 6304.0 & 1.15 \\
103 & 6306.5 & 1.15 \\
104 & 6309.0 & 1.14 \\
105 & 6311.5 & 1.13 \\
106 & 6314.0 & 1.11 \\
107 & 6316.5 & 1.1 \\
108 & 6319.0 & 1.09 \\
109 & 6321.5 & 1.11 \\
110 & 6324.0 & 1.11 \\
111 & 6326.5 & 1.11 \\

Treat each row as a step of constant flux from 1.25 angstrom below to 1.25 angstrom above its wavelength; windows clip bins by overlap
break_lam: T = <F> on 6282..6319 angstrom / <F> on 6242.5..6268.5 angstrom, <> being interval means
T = 1.1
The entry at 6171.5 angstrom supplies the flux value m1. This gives 1.12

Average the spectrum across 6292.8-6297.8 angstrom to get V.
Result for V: 1.15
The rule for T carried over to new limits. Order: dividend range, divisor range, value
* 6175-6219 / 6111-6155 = 0.96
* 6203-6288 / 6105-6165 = 0.96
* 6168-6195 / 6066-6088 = 0.99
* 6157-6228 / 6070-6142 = 0.97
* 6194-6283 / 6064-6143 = 0.97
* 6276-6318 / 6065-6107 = 1.01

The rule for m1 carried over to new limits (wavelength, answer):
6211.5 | 1.15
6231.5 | 1.11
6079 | 1.14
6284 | 1.12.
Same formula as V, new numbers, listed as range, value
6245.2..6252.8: 1.09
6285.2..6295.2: 1.16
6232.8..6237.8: 1.1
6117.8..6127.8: 1.14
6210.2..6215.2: 1.14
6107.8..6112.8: 1.18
